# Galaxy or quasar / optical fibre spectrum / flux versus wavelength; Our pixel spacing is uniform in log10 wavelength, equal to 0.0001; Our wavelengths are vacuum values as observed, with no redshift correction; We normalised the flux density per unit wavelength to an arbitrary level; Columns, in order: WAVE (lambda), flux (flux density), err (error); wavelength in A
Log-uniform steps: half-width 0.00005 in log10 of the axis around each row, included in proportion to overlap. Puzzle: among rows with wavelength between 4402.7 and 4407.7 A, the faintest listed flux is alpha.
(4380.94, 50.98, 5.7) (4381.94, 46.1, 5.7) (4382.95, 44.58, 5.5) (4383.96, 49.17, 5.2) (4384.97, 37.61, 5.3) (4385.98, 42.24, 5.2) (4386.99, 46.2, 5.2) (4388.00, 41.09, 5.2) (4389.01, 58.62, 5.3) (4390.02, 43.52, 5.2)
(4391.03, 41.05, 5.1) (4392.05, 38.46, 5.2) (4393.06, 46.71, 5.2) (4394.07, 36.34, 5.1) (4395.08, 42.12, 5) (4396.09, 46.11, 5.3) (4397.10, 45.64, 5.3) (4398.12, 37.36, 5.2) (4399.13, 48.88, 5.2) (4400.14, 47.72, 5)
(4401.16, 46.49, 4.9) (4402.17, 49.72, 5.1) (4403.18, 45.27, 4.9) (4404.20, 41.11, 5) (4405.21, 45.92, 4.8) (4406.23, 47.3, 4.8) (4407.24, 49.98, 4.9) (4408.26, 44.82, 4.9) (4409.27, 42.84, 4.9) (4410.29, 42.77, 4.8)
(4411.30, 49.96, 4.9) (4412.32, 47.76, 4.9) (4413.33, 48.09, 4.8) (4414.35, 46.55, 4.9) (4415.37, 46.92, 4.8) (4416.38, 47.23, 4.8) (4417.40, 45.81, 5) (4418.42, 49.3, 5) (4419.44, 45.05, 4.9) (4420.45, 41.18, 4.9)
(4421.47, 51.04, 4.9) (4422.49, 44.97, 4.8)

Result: 41.11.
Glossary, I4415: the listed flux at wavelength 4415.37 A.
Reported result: 46.92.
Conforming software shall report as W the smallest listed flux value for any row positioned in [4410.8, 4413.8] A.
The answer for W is 47.76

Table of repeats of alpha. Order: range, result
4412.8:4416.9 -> 46.55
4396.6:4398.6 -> 37.36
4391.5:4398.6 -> 36.34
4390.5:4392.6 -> 38.46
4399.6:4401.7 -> 46.49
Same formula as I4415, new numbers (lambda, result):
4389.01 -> 58.62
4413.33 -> 48.09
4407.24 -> 49.98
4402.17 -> 49.72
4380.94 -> 50.98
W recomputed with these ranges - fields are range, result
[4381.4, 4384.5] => 44.58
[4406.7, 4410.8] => 42.77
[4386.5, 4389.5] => 41.09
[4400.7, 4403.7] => 45.27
